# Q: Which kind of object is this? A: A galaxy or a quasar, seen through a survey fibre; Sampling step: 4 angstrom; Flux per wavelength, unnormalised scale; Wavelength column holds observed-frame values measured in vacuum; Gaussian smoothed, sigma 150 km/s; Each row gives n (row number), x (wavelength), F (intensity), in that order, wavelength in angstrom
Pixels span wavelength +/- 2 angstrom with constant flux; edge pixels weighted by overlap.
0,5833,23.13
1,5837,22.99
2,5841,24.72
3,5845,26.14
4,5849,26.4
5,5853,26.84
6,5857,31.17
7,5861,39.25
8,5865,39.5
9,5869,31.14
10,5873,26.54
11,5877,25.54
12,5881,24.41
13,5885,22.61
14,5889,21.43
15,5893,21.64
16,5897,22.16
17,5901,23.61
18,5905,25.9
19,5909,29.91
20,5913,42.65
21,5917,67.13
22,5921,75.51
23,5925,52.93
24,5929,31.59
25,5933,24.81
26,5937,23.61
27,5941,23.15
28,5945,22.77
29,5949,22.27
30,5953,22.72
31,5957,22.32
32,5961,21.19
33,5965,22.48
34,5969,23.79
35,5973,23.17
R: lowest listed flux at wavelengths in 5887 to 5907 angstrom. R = 21.43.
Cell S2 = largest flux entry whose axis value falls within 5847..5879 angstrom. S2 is 39.5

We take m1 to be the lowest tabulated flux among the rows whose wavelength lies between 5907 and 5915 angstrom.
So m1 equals 29.91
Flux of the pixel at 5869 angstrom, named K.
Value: 31.14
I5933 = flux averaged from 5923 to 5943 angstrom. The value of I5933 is 31.2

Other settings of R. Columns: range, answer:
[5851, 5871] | 26.84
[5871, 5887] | 22.61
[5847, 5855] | 26.4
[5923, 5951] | 22.27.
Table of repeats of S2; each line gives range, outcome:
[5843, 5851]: 26.4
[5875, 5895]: 25.54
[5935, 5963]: 23.61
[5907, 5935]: 75.51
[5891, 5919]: 67.13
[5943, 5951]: 22.77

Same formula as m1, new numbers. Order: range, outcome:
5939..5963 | 21.19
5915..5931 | 31.59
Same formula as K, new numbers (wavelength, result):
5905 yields 25.9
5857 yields 31.17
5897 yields 22.16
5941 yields 23.15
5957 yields 22.32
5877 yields 25.54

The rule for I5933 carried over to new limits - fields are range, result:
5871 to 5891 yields 24.1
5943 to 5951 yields 22.5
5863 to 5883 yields 29.4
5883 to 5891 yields 22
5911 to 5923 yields 61.8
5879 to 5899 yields 22.4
